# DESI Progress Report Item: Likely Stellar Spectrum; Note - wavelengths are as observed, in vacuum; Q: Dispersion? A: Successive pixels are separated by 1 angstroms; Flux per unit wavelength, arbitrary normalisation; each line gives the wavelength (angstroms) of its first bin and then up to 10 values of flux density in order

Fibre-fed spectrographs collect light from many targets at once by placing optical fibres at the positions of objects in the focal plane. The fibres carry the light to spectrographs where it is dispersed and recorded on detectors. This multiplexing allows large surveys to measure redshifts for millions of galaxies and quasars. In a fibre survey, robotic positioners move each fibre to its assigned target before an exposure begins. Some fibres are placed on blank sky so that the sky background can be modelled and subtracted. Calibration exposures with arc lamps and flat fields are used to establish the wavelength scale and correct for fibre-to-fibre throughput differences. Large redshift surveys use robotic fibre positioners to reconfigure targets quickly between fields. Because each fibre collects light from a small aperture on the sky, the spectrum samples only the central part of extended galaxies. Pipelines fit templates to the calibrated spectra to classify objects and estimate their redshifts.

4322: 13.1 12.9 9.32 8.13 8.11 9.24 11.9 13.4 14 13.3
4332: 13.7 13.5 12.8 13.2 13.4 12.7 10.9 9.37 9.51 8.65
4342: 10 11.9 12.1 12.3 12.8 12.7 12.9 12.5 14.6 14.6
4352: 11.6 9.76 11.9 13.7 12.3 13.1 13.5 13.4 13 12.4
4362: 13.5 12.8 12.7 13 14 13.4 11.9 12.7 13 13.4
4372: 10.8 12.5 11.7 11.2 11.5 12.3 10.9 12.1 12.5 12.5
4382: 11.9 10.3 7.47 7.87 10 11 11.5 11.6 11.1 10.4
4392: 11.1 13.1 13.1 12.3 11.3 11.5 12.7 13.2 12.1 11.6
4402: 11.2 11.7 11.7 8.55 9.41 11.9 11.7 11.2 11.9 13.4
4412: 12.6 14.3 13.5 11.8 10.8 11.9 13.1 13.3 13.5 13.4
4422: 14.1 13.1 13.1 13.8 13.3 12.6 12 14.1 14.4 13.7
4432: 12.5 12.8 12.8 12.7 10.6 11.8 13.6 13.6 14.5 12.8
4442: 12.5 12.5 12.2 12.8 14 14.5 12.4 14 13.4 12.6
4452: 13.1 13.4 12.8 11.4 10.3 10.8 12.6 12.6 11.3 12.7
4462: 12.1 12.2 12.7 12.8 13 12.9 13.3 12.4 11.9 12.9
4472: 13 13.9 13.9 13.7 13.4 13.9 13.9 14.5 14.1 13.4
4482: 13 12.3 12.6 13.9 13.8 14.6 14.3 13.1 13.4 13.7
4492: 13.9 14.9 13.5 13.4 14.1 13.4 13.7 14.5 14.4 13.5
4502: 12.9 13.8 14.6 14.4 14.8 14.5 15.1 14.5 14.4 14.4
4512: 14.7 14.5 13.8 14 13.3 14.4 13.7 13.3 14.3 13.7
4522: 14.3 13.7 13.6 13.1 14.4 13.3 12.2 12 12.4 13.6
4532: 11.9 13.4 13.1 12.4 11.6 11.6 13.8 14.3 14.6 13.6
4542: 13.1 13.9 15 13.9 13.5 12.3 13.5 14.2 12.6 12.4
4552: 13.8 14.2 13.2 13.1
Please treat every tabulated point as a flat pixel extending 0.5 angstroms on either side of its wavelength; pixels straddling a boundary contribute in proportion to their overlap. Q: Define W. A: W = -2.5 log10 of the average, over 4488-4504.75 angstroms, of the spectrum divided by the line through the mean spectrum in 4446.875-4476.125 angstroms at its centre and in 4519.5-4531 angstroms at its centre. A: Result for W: -0.06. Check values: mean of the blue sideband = 12.7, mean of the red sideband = 13.4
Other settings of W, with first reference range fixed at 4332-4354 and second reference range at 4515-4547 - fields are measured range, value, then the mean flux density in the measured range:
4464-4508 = -0.05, 13.6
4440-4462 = 0.01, 12.6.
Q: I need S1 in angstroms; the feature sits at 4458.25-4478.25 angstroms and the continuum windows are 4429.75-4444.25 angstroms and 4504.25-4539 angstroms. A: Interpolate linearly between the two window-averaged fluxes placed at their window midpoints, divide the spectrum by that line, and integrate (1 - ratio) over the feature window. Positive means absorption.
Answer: 0.34 angstroms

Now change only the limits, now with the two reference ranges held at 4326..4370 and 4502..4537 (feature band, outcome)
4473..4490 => -0.36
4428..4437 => 0.12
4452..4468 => 1.10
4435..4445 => 0.29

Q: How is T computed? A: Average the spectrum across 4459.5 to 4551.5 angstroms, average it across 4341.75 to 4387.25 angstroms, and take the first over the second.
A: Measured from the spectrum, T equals 1.11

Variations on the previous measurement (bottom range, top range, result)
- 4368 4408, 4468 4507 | 1.19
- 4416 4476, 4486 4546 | 1.07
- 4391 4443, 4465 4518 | 1.10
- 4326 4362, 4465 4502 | 1.10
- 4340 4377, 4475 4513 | 1.12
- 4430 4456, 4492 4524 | 1.09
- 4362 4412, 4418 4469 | 1.10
